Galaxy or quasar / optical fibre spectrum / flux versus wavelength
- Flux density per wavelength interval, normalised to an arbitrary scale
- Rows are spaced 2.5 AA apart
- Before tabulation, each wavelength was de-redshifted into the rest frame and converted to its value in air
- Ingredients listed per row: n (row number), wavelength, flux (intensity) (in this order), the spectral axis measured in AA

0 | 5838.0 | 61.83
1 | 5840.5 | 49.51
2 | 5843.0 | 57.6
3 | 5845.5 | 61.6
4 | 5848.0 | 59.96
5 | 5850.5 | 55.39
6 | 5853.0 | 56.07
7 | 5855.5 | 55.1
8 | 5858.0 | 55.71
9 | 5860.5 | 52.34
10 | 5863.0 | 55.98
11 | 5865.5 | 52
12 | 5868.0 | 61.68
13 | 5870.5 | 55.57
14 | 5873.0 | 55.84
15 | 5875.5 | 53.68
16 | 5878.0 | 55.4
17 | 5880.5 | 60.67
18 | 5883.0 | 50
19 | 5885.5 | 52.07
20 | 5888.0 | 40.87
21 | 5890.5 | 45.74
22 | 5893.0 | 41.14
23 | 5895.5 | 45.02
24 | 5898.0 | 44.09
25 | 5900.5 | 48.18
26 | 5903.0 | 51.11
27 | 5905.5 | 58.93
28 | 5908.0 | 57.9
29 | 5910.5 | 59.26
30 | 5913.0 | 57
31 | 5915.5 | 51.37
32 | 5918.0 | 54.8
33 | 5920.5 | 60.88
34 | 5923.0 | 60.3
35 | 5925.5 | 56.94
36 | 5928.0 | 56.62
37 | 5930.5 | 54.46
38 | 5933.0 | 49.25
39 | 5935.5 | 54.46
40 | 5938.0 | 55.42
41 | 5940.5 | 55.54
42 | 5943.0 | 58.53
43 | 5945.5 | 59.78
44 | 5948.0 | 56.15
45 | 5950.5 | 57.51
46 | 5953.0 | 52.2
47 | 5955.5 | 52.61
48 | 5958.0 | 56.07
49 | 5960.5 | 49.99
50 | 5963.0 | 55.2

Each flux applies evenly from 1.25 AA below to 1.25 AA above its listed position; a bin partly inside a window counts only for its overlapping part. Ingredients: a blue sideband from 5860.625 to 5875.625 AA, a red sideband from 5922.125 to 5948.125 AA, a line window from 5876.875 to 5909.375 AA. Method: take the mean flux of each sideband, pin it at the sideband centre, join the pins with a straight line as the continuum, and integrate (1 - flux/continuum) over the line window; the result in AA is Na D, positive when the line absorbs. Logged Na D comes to 3.3 AA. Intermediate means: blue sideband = 55.7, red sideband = 56.1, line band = 50.1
